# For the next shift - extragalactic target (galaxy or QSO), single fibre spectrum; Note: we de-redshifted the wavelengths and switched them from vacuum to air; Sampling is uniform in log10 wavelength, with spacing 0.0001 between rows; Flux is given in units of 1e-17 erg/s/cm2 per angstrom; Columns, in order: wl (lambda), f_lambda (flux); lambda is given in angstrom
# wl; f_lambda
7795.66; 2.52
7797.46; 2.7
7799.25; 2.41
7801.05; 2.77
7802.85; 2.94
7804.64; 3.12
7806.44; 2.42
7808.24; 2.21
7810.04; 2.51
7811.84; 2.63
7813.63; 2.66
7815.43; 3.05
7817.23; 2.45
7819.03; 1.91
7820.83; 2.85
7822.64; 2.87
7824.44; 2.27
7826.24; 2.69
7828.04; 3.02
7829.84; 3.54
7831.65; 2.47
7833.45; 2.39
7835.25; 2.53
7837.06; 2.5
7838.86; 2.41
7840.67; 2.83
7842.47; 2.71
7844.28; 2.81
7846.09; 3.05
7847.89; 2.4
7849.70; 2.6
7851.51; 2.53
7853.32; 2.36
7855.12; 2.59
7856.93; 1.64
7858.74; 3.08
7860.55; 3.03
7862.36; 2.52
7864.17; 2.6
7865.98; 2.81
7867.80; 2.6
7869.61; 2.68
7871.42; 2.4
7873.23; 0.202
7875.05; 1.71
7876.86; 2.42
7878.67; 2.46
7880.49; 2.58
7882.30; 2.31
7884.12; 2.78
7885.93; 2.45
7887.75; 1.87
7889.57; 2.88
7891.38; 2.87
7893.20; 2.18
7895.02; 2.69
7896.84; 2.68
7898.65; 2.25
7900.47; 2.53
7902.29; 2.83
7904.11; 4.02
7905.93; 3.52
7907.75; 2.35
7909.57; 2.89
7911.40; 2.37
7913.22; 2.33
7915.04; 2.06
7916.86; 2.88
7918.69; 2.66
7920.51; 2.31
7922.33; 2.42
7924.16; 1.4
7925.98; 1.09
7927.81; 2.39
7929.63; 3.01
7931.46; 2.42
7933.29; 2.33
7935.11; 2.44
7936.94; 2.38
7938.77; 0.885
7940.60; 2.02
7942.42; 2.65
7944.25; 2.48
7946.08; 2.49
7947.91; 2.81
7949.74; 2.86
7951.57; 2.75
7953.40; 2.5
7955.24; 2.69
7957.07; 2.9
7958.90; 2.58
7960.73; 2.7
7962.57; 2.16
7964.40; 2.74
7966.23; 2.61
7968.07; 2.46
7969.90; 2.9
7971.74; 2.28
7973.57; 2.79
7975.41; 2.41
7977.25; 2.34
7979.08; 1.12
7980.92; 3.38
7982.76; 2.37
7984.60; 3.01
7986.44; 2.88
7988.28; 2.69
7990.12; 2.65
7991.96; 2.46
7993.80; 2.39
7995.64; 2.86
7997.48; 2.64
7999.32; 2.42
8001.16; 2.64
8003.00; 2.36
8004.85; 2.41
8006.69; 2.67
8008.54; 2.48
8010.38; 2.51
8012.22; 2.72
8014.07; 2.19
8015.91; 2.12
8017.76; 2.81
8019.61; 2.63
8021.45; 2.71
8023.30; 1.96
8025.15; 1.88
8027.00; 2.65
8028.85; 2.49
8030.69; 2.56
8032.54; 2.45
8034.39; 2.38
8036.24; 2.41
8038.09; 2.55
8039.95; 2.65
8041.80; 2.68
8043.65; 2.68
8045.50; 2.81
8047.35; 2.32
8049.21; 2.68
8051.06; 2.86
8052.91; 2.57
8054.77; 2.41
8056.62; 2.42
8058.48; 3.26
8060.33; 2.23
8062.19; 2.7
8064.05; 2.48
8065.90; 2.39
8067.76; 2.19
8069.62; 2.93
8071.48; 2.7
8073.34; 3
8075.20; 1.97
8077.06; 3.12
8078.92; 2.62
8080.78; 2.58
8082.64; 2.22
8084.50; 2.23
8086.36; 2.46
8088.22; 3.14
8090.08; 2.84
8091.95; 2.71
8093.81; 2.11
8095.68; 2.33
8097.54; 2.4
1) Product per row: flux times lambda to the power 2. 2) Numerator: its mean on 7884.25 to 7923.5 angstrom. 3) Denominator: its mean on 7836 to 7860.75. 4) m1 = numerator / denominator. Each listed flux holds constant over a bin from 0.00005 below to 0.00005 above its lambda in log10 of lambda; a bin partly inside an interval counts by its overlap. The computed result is 1.0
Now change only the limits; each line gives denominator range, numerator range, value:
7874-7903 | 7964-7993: 1.07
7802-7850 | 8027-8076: 1.02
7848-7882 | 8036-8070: 1.14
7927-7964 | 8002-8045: 1.02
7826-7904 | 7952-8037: 1.03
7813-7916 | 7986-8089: 1.04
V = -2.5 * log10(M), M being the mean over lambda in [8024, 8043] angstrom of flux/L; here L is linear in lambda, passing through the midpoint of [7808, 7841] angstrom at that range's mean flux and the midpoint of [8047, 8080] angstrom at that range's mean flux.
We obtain 0.06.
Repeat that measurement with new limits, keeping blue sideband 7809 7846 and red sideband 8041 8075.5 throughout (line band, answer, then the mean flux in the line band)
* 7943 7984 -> 0.03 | 2.56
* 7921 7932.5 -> 0.23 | 2.13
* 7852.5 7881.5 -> 0.13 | 2.36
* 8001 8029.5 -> 0.07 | 2.45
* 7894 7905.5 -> -0.08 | 2.86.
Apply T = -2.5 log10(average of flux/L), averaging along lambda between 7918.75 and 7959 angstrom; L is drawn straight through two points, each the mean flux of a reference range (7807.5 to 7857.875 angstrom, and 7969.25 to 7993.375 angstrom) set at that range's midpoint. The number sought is 0.09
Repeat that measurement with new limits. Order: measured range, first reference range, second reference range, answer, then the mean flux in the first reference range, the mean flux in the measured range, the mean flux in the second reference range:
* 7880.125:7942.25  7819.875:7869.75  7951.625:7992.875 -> 0.07 mag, 2.65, 2.44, 2.58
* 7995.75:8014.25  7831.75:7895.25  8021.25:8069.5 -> -0.01 mag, 2.47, 2.53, 2.52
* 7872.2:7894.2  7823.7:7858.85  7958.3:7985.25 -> 0.16 mag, 2.61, 2.23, 2.52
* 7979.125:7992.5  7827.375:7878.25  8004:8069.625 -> -0.07 mag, 2.51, 2.68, 2.52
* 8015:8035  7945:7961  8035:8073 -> 0.09 mag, 2.7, 2.42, 2.6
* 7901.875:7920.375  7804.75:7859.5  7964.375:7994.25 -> -0.08 mag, 2.61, 2.77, 2.55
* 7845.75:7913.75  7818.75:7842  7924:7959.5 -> 0.00 mag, 2.66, 2.52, 2.37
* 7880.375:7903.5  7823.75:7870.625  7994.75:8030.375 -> 0.02 mag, 2.64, 2.55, 2.48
